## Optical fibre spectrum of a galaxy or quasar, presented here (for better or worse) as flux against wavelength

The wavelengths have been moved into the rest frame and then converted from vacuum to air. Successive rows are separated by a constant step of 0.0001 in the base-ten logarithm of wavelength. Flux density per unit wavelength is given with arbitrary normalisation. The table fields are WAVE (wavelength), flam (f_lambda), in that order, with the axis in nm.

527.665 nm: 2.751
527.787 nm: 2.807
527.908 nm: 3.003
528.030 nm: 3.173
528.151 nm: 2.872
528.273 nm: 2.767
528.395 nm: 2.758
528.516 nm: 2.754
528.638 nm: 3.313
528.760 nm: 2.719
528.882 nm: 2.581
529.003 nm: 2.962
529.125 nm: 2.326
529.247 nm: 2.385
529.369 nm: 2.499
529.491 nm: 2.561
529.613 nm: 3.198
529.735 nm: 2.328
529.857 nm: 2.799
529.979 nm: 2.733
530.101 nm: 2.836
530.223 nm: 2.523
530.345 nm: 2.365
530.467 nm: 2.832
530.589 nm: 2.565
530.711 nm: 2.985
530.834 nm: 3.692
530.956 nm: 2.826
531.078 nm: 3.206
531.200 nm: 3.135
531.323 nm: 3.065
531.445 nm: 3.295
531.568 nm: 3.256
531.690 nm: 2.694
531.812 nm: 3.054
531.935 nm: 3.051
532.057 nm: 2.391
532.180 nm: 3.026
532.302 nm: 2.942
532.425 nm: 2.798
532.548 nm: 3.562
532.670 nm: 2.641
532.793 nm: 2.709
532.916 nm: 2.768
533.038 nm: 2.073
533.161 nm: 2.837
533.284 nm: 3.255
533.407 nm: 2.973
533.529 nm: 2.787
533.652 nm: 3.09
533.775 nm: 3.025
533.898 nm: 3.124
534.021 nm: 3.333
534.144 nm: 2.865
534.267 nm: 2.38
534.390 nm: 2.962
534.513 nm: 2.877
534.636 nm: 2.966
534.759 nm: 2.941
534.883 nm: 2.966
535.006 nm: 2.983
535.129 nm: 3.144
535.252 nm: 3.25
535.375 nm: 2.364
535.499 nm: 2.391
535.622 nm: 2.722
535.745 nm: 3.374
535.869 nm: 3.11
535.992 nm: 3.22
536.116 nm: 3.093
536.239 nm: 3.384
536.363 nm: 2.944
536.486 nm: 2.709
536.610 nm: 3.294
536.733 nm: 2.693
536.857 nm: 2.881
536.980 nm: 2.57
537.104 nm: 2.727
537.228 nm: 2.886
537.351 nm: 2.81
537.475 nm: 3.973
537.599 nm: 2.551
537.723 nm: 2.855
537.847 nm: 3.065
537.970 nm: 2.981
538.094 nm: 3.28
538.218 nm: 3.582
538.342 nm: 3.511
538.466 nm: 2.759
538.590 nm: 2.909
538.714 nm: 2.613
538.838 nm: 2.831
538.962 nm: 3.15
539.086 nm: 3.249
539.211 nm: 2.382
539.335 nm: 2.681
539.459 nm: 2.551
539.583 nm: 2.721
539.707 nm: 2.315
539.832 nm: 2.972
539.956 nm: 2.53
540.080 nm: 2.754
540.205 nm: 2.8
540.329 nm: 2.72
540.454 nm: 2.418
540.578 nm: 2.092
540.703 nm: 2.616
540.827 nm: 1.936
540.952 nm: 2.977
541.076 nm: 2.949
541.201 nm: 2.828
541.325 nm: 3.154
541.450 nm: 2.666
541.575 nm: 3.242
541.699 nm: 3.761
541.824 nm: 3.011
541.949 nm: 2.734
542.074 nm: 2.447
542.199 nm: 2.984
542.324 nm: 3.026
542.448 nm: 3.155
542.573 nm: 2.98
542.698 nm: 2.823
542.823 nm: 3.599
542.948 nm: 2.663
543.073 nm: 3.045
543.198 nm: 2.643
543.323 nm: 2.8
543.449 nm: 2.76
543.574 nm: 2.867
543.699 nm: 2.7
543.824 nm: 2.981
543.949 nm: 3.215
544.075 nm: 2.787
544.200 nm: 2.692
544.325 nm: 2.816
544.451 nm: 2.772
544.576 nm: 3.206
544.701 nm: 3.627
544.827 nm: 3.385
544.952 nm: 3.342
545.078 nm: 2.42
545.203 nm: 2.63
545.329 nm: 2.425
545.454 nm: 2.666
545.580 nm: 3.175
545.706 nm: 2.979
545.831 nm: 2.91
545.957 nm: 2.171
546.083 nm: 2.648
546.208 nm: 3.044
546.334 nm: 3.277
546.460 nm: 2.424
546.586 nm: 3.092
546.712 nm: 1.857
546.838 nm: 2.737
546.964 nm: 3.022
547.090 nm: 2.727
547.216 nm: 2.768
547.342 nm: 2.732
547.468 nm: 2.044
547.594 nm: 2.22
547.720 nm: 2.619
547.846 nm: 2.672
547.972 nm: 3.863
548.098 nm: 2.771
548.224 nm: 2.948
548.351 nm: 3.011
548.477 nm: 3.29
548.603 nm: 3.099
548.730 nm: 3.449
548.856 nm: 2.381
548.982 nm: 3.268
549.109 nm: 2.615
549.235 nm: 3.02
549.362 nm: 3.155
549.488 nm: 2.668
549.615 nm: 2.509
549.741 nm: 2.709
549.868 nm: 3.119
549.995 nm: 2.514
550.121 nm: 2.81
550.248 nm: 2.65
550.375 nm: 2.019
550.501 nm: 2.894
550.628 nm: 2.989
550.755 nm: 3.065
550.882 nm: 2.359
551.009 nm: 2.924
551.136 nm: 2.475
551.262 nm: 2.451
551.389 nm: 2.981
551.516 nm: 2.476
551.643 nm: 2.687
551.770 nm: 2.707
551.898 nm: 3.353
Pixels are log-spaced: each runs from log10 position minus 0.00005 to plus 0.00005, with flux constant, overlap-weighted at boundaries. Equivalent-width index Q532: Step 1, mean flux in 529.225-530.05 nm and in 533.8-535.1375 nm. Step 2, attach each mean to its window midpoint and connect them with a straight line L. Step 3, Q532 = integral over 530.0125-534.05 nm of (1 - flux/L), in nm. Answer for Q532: -0.18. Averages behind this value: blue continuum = 2.66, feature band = 2.93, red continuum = 2.95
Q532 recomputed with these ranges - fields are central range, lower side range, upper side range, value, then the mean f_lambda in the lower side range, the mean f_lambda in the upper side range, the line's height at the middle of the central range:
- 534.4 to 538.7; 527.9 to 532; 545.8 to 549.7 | -0.231 nm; 2.85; 2.81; 2.84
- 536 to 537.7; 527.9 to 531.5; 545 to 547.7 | -0.127 nm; 2.83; 2.67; 2.76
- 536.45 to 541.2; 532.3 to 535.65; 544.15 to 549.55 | 0.080 nm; 2.88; 2.85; 2.87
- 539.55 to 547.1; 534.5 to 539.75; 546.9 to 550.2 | 0.145 nm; 2.94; 2.85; 2.89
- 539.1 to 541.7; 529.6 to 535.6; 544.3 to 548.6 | 0.143 nm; 2.89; 2.84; 2.86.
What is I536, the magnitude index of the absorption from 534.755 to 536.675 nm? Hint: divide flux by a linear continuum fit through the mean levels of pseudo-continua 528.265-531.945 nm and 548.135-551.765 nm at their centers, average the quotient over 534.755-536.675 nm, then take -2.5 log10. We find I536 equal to -0.06 mag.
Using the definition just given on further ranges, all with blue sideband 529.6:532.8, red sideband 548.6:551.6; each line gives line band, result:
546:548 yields 0.03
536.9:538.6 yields -0.07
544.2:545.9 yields -0.05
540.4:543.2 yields -0.01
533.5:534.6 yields -0.02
